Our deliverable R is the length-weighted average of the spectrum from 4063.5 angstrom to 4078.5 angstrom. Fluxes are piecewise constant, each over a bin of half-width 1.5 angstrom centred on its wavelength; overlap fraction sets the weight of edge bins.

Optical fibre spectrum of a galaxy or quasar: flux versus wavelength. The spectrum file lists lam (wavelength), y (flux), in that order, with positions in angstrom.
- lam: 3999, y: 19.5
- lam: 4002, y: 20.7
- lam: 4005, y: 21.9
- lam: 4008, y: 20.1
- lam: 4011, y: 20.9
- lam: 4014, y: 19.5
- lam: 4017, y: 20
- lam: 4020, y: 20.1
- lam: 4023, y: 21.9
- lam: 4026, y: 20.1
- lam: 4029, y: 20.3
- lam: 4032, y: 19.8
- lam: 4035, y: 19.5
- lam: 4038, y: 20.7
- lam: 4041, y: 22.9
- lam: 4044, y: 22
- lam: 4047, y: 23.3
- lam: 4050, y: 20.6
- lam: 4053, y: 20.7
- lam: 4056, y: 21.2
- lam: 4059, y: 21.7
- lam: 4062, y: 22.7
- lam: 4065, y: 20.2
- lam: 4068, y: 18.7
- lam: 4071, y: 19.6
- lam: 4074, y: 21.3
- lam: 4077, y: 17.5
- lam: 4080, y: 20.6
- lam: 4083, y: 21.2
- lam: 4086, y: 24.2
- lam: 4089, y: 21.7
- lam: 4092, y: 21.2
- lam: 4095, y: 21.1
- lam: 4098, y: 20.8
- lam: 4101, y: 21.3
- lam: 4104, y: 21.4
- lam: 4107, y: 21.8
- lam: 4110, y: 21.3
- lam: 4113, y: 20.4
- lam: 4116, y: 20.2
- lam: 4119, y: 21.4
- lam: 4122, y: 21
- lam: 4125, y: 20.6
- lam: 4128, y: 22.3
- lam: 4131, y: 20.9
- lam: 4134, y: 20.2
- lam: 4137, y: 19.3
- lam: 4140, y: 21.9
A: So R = 19.5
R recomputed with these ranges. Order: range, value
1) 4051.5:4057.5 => 20.9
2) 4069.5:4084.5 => 20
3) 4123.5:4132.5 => 21.3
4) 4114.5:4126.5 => 20.8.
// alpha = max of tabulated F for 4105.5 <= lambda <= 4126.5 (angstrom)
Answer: 21.8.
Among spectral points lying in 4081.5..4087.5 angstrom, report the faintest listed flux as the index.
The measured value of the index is 21.2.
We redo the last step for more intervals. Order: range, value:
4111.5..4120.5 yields 20.2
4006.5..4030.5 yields 19.5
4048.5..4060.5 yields 20.6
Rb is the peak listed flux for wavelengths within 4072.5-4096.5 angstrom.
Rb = 24.2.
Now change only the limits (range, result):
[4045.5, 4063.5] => 23.3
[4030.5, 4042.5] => 22.9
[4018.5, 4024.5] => 21.9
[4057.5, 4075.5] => 22.7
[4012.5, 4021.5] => 20.1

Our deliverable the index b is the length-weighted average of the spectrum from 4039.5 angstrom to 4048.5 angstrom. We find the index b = 22.7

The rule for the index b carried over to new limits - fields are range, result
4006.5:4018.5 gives 20.1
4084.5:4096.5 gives 22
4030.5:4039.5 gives 20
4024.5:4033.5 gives 20.1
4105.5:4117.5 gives 20.9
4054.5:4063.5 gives 21.9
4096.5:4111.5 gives 21.3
